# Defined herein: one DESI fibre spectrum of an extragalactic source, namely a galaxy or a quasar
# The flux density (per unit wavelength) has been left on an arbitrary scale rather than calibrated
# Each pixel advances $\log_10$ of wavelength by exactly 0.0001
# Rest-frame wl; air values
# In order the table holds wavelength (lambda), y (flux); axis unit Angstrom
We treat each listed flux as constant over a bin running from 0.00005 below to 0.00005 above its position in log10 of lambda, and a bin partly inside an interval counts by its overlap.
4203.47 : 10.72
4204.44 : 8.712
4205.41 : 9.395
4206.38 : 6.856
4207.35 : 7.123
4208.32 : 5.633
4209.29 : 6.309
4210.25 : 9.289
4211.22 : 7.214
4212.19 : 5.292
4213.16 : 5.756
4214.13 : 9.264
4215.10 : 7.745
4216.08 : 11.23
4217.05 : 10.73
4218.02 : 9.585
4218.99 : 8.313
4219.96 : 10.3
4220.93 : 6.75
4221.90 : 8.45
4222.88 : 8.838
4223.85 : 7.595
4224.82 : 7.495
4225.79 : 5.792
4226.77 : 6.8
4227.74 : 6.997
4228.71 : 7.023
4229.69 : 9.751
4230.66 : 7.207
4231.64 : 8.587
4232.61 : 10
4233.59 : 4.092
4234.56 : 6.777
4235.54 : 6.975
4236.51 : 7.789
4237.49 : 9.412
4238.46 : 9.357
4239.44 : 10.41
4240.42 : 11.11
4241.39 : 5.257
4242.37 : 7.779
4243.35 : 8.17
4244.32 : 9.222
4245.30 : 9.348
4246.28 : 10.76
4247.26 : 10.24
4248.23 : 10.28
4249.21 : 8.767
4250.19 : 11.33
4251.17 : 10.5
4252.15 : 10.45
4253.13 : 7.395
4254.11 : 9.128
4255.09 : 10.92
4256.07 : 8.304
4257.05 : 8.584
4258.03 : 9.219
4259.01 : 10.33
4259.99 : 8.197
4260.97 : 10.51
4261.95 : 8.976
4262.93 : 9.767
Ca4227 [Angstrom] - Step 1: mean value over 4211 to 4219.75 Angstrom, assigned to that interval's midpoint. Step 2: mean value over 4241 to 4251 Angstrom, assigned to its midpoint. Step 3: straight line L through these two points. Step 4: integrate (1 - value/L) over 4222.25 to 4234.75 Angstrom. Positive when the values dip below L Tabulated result 1.8 Angstrom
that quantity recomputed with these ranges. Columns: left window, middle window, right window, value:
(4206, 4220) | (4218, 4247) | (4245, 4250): 2.92 Angstrom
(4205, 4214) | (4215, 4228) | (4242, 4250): -0.96 Angstrom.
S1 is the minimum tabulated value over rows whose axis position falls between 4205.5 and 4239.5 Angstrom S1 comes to 4.092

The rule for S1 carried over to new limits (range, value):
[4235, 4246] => 5.257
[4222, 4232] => 5.792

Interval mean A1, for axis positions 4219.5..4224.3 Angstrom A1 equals 8.38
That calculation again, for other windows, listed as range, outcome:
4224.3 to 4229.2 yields 6.83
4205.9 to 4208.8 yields 6.53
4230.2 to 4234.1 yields 7.47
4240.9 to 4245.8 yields 7.97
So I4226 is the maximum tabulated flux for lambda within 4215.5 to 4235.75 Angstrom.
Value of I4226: 11.23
